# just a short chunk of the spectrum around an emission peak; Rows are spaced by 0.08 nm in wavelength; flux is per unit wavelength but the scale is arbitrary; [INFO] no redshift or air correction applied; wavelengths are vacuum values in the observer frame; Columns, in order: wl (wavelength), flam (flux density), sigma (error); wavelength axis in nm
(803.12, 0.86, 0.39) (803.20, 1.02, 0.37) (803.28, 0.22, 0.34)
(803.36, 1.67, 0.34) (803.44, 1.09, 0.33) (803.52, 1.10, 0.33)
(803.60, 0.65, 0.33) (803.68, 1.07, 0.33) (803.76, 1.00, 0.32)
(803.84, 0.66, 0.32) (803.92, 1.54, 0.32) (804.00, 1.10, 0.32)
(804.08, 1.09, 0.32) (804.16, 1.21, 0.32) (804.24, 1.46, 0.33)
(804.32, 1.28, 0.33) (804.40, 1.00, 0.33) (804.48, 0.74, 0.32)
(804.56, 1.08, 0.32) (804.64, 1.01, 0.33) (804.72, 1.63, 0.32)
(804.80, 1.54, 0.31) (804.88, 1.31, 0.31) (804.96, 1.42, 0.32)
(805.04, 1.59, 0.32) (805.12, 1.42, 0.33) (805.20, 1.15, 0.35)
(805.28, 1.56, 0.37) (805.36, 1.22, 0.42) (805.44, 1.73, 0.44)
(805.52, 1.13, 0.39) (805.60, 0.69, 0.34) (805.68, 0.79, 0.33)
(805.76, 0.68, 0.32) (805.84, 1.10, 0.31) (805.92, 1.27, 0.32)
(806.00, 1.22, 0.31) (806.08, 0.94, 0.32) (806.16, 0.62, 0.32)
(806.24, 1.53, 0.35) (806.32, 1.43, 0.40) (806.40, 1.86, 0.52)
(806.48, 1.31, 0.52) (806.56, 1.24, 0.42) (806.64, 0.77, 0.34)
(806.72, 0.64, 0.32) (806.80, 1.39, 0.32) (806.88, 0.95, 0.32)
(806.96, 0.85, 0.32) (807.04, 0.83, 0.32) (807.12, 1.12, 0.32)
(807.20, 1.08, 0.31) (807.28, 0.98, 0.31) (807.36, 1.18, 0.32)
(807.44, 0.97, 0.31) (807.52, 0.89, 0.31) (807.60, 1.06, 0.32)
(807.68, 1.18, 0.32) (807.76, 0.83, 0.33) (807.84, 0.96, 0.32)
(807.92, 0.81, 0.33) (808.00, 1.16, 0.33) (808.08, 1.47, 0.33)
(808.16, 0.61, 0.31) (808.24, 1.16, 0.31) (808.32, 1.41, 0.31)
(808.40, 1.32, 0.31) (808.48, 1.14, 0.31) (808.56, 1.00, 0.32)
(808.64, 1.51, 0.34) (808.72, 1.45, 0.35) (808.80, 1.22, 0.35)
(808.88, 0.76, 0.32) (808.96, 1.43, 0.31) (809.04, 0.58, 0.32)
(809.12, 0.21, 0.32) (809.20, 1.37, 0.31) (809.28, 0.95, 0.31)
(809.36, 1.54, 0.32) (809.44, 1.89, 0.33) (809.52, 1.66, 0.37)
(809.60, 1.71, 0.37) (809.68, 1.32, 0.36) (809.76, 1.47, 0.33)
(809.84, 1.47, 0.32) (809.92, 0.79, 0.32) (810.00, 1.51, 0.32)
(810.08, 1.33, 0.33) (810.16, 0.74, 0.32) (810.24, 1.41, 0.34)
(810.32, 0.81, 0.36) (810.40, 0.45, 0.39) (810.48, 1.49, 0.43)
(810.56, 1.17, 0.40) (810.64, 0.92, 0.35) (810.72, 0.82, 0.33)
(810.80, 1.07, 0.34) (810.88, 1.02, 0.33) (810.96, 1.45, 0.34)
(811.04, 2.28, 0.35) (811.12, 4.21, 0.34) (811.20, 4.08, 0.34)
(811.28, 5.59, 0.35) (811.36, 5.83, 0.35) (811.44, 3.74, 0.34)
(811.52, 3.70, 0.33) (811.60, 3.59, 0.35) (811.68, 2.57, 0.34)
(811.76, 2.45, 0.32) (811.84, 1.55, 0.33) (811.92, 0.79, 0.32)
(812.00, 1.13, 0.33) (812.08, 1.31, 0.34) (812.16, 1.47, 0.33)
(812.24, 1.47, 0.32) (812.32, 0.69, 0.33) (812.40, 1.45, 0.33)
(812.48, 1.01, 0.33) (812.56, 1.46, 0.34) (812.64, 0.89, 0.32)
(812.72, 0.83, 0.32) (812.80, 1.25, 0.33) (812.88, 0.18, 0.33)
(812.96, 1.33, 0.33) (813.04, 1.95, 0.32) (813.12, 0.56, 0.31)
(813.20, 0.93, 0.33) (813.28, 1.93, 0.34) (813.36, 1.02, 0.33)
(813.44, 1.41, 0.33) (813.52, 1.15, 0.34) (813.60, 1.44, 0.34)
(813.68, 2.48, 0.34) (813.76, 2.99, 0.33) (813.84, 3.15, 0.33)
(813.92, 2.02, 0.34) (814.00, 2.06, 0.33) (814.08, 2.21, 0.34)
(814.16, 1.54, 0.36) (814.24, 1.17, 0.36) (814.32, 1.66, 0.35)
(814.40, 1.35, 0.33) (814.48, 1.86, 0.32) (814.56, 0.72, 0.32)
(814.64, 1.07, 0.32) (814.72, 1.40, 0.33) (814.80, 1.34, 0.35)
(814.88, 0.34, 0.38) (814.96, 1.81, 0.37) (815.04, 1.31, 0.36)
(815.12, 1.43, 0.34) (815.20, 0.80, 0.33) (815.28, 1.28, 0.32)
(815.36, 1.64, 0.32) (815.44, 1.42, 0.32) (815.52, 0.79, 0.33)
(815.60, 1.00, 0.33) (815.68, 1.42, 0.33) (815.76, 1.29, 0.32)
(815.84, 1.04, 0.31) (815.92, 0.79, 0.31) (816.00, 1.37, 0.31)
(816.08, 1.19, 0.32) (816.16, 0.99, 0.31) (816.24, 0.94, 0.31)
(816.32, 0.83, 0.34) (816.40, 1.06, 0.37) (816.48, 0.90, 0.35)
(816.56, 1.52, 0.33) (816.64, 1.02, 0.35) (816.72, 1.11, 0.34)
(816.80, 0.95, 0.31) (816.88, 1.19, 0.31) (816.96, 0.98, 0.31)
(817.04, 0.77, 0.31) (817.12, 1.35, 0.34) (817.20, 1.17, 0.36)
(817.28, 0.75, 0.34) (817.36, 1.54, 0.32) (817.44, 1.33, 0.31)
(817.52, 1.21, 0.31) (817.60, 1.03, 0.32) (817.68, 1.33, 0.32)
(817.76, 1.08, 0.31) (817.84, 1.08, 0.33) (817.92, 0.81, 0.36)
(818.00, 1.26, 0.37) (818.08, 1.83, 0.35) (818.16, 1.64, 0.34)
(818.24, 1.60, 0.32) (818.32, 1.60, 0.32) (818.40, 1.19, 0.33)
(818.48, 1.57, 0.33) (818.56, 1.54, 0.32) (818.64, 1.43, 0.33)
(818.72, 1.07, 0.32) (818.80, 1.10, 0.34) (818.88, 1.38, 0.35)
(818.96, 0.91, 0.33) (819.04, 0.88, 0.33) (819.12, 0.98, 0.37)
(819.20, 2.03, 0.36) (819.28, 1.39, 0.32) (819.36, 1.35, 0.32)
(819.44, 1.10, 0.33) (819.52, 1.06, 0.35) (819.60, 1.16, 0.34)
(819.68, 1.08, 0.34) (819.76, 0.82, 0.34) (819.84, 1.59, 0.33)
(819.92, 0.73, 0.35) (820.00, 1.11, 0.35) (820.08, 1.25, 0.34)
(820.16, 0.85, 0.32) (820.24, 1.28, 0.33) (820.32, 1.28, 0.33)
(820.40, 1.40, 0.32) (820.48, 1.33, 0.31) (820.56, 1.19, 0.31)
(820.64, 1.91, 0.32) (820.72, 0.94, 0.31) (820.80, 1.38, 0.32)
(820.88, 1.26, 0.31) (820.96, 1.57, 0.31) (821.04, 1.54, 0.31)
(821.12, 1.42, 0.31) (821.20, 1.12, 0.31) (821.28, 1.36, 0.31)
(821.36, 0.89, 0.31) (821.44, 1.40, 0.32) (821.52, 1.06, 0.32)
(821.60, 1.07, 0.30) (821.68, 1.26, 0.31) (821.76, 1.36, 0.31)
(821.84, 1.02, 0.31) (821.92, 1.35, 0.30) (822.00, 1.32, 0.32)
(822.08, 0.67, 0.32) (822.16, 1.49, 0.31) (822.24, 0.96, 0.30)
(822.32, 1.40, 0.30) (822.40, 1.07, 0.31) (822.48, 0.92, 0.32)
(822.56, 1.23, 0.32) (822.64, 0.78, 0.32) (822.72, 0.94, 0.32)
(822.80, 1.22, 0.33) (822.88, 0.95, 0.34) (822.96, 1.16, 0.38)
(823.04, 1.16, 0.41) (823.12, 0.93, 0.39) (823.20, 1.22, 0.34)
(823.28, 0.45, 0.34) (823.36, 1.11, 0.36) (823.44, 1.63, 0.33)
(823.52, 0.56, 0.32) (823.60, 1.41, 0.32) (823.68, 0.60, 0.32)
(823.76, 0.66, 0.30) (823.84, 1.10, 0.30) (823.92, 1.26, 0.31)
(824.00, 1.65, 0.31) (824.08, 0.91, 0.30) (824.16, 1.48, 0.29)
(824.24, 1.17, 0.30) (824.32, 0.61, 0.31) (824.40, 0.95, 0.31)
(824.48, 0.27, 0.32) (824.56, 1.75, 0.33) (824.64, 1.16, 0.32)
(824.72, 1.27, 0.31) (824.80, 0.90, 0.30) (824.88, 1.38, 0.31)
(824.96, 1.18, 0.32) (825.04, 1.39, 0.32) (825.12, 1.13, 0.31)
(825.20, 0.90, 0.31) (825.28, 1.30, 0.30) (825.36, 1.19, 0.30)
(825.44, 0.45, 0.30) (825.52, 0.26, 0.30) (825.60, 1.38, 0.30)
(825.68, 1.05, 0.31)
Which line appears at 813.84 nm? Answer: [N II]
